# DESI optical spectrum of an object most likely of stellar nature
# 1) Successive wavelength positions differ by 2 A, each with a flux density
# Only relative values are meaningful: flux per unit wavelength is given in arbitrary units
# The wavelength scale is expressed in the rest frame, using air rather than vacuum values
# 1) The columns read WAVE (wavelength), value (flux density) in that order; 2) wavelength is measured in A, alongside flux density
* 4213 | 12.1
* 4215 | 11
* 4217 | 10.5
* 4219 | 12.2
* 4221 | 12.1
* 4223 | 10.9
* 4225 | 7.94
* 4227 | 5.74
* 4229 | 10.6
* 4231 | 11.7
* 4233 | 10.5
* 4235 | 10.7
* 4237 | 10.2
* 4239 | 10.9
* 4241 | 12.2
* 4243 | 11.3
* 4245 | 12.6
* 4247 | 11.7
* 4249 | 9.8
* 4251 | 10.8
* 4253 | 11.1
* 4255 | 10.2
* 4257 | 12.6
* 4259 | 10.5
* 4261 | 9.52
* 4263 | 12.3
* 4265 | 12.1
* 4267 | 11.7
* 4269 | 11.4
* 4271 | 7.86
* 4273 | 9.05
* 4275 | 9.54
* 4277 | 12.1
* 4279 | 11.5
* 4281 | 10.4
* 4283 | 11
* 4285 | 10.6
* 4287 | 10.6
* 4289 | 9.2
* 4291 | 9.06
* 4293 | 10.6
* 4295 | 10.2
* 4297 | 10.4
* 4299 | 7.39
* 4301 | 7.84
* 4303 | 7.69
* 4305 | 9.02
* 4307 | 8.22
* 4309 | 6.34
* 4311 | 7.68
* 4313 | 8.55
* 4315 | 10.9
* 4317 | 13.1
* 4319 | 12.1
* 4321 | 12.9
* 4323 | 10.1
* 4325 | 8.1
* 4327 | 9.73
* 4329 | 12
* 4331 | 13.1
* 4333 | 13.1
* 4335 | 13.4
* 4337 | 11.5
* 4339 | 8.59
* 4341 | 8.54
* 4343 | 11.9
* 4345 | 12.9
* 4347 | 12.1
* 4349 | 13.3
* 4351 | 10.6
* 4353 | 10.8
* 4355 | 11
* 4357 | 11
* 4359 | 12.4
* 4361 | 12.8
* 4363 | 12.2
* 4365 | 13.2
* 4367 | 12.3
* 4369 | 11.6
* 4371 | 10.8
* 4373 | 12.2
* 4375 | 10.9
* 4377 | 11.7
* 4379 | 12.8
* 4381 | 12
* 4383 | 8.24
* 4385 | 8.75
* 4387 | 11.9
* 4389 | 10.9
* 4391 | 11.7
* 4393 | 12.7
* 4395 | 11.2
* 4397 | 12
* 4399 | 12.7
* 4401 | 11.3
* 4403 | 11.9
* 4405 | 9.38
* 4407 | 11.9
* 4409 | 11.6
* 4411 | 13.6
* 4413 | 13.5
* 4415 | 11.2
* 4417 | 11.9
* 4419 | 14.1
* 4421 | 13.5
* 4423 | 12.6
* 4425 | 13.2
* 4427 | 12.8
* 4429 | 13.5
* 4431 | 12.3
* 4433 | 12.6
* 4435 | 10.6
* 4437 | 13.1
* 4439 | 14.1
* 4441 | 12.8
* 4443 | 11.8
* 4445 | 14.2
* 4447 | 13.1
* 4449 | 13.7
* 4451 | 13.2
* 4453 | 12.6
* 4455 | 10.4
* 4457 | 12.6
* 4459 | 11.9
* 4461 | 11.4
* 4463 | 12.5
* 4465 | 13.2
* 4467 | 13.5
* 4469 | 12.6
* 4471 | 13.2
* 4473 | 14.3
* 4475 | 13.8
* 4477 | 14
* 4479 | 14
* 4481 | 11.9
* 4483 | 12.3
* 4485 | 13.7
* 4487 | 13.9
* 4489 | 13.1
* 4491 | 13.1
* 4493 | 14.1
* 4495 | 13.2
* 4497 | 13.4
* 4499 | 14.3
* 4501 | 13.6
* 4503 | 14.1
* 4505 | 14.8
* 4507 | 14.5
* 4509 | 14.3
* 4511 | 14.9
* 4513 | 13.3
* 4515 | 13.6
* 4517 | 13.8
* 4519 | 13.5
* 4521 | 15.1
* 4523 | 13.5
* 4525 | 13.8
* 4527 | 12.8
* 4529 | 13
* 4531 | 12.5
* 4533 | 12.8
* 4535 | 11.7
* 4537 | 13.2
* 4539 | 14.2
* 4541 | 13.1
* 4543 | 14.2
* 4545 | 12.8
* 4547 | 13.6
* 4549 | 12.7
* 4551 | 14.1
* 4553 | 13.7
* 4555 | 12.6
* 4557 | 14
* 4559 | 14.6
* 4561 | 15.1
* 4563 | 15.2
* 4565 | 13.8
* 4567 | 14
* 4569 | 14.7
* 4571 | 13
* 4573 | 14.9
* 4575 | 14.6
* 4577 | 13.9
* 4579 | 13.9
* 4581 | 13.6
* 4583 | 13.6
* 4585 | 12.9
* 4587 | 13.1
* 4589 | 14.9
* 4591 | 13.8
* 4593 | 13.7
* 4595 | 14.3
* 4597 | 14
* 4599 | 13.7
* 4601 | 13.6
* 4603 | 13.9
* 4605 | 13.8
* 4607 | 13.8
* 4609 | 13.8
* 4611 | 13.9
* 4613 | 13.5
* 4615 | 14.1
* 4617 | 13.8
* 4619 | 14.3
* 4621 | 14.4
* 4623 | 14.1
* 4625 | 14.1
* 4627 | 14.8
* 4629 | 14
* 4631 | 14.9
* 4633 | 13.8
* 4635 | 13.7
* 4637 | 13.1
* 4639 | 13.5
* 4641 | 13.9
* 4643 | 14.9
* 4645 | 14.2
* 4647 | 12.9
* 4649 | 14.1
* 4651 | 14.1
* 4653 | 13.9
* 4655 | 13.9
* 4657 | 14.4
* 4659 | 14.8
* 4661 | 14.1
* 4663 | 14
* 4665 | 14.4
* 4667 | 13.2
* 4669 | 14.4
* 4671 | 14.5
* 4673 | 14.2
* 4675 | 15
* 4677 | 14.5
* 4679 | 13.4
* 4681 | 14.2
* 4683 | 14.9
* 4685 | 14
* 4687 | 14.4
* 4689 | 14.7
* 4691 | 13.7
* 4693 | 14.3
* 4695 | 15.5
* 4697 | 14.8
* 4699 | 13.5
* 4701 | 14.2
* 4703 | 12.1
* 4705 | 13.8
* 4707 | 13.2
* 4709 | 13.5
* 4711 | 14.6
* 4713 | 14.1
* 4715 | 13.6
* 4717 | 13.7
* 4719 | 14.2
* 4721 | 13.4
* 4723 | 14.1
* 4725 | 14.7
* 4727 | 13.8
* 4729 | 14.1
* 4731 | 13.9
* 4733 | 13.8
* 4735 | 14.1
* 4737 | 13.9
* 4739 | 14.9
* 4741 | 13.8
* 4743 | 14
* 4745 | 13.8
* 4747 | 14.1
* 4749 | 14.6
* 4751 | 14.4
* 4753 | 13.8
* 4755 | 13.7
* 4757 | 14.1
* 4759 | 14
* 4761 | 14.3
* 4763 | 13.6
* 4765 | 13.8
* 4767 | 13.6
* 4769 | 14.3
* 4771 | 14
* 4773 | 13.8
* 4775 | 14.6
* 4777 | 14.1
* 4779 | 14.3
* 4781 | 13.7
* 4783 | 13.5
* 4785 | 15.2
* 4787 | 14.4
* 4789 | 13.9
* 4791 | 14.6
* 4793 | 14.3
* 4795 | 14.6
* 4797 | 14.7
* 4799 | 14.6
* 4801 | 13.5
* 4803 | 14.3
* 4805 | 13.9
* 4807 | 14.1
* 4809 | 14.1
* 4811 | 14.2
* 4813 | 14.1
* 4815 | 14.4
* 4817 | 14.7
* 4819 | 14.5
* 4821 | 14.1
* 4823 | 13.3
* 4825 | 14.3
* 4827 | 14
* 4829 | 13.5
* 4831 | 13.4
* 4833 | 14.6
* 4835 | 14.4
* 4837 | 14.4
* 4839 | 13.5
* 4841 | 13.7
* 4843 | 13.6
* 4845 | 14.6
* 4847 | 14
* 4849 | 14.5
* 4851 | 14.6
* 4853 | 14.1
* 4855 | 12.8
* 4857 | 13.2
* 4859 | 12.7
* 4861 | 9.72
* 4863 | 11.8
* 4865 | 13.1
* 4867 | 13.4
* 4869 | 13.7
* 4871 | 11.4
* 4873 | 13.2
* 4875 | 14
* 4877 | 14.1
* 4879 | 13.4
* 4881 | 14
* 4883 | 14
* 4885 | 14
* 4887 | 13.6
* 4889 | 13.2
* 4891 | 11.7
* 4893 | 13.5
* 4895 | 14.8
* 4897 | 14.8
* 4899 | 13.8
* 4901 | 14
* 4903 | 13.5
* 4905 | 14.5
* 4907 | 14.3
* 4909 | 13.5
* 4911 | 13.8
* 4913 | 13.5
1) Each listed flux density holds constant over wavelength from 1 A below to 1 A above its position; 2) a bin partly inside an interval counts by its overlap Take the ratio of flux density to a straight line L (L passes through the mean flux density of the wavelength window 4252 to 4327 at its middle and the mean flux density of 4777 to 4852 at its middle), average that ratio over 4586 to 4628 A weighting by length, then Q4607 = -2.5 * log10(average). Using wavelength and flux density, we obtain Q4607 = -0.12 mag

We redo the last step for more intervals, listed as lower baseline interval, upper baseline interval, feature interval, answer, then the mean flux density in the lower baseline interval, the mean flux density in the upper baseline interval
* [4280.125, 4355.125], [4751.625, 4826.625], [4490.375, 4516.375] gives -0.176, 10.4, 14.1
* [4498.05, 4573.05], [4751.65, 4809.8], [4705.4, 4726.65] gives 0.009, 13.8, 14.1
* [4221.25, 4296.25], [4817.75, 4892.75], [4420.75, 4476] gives -0.117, 10.6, 13.5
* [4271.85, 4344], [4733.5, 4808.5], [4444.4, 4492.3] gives -0.130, 10.2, 14.1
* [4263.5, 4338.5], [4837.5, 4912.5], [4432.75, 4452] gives -0.168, 10.3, 13.5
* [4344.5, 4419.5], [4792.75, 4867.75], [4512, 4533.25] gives -0.089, 11.7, 13.8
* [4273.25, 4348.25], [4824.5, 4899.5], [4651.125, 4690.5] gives -0.148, 10.3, 13.5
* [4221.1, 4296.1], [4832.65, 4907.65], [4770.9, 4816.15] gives -0.081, 10.6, 13.6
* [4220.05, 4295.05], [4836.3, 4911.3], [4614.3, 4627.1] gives -0.153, 10.6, 13.5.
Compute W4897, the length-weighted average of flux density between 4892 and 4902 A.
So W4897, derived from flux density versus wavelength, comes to 14.2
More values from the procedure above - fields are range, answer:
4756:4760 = 14.1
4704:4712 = 13.8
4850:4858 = 13.7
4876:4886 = 13.9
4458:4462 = 11.7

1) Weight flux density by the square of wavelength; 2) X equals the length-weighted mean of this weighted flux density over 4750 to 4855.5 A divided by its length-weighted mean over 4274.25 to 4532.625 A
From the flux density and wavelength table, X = 1.39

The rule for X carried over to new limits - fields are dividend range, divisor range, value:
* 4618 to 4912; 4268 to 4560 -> 1.34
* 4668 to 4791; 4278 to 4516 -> 1.37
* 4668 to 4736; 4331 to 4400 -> 1.41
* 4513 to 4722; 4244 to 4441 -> 1.40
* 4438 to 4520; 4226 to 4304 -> 1.42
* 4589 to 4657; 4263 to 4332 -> 1.60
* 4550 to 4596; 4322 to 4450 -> 1.28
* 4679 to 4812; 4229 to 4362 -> 1.61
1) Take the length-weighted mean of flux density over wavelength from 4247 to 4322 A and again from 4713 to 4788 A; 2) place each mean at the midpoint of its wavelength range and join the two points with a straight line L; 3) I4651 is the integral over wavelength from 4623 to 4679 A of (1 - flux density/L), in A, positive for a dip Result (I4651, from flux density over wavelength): -3.8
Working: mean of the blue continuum 10.2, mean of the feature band 14.1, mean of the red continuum 14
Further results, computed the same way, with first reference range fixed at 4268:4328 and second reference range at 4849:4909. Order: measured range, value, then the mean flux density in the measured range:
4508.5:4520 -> -2.8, 13.9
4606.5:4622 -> -2.9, 14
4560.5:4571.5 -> -2.7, 14.3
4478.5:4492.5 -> -2.8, 13.1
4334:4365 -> -4.6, 11.6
